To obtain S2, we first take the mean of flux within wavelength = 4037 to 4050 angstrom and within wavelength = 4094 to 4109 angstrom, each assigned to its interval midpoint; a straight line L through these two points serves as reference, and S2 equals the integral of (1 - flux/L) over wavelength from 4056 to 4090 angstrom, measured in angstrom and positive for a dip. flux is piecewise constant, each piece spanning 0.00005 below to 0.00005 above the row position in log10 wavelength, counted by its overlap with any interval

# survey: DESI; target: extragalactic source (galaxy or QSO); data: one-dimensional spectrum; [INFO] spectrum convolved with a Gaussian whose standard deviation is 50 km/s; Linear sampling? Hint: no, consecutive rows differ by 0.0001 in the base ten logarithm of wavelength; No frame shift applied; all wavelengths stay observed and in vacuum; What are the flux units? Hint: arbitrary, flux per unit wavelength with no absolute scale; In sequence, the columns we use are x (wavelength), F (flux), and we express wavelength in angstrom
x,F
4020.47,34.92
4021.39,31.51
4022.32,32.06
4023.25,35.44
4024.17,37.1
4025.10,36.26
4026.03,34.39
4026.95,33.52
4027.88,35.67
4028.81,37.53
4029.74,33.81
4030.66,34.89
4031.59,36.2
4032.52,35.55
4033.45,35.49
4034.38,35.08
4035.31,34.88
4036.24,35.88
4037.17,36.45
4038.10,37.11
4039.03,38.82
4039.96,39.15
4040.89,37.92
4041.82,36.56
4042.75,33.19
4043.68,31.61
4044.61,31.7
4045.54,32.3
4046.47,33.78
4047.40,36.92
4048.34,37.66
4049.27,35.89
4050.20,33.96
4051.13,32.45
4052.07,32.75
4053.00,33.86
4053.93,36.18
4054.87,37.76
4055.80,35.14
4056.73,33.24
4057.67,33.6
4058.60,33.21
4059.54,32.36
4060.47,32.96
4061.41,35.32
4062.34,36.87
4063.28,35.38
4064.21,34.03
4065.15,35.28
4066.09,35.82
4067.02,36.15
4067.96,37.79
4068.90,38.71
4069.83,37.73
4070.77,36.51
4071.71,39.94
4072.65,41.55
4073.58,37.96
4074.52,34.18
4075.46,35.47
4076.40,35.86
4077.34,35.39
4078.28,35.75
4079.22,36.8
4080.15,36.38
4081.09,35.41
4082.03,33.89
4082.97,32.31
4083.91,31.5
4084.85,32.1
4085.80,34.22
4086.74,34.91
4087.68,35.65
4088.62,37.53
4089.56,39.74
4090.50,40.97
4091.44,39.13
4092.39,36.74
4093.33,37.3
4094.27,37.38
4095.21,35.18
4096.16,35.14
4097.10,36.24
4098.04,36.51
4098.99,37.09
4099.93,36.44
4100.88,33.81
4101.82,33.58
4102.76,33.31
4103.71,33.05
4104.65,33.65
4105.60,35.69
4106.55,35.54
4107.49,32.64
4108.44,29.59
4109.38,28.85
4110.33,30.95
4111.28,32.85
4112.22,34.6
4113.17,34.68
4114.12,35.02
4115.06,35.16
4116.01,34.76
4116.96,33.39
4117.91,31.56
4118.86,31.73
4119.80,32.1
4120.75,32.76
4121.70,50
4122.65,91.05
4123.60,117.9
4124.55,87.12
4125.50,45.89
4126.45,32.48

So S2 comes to -0.48 angstrom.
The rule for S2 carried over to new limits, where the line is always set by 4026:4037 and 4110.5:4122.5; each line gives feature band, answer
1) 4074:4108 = 0.5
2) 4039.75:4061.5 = 0.6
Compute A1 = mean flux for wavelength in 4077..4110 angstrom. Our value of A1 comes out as 35.1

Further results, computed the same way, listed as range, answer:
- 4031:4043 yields 36.4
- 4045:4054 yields 34.5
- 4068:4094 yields 36.5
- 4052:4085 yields 35.5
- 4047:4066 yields 34.7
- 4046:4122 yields 35.2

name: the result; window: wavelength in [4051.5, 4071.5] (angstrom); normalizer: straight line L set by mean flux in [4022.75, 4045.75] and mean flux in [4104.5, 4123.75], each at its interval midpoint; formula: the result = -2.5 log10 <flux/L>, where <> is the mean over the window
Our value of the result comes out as 0.047 mag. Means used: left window 35.5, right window 39.5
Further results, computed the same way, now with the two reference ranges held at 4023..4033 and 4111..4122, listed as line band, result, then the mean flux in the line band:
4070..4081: -0.05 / 36.9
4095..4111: 0.03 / 33.9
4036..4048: 0.00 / 35.5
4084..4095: -0.05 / 36.7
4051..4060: 0.04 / 34.1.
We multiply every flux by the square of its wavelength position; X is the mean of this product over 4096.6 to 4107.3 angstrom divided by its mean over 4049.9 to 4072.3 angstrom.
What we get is 1.0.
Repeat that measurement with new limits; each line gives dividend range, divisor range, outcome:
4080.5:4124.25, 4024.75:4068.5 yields 1.12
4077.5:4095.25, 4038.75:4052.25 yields 1.05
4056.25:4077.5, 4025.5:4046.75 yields 1.03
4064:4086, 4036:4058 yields 1.03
